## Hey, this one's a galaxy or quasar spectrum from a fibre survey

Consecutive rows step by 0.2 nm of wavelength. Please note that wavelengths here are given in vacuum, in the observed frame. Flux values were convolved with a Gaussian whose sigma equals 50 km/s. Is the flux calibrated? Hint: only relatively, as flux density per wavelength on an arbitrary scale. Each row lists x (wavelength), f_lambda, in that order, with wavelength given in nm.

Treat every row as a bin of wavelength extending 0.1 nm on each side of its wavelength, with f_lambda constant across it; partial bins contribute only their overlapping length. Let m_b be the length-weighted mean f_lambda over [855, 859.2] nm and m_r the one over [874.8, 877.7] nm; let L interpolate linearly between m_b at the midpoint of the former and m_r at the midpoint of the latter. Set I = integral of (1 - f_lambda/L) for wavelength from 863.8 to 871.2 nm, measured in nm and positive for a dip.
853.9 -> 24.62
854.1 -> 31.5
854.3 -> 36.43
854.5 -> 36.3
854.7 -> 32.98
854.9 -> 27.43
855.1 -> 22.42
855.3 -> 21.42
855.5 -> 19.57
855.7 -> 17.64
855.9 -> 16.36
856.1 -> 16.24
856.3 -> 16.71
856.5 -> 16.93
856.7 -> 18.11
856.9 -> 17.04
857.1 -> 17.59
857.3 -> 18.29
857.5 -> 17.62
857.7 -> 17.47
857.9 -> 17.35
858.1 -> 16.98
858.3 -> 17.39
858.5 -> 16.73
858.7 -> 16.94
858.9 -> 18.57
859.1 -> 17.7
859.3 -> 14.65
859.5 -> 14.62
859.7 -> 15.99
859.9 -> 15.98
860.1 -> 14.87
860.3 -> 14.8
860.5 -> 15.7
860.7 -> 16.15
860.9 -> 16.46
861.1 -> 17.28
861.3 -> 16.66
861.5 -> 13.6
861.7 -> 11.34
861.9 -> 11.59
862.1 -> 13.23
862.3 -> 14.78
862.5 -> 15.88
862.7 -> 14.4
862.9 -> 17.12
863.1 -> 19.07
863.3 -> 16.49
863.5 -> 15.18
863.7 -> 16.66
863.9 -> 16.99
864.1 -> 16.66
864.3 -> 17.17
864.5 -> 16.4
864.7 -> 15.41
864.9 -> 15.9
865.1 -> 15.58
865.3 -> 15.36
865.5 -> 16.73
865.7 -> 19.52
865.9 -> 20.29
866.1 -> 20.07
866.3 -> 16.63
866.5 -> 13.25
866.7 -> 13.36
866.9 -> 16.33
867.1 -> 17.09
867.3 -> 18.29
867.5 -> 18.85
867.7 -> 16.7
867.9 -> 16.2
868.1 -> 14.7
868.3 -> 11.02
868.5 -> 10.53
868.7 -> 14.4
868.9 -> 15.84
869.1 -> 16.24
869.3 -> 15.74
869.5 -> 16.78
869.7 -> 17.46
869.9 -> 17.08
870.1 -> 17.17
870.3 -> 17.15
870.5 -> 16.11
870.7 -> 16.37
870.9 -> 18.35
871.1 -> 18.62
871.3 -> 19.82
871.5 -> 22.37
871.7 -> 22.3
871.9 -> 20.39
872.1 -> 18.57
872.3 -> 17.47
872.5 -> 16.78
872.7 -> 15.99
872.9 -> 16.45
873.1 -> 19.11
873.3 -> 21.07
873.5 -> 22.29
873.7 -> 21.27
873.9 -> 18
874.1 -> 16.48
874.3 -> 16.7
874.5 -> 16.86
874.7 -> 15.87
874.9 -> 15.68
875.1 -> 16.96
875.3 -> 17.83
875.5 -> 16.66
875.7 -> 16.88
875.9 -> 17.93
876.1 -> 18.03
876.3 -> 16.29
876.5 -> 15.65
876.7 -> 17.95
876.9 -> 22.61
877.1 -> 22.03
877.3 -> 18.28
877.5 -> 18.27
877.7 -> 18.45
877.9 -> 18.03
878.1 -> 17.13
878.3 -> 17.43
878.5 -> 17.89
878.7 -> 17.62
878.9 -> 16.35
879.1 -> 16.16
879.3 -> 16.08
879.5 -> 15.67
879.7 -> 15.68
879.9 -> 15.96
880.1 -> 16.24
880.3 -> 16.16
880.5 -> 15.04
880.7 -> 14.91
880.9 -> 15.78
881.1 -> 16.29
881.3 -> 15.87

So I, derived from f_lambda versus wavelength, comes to 0.63 nm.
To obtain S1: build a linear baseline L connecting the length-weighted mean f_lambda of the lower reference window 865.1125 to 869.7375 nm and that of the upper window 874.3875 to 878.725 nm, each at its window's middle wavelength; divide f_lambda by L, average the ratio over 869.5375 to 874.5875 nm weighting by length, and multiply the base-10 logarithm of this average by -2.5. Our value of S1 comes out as -0.09 mag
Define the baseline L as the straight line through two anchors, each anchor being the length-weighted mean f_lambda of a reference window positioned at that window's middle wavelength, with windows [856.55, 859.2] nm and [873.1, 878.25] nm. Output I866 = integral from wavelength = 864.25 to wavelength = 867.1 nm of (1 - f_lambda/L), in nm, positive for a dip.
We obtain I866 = 0.19 nm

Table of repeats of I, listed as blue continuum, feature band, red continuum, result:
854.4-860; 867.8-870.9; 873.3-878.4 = 0.47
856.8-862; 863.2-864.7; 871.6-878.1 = 0.03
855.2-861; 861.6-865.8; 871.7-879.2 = 0.37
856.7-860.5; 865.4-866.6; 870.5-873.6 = 0.01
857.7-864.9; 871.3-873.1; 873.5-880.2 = -0.19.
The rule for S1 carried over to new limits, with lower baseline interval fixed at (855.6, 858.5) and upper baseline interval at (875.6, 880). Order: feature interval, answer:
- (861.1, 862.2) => 0.26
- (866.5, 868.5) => 0.13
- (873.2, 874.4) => -0.11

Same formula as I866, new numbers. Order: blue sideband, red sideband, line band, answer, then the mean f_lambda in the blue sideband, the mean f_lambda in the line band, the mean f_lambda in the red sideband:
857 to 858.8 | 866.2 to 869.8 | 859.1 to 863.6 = 0.38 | 17.4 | 15.3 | 15.5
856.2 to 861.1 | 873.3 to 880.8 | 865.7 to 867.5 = -0.02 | 16.7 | 17.2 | 17.4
